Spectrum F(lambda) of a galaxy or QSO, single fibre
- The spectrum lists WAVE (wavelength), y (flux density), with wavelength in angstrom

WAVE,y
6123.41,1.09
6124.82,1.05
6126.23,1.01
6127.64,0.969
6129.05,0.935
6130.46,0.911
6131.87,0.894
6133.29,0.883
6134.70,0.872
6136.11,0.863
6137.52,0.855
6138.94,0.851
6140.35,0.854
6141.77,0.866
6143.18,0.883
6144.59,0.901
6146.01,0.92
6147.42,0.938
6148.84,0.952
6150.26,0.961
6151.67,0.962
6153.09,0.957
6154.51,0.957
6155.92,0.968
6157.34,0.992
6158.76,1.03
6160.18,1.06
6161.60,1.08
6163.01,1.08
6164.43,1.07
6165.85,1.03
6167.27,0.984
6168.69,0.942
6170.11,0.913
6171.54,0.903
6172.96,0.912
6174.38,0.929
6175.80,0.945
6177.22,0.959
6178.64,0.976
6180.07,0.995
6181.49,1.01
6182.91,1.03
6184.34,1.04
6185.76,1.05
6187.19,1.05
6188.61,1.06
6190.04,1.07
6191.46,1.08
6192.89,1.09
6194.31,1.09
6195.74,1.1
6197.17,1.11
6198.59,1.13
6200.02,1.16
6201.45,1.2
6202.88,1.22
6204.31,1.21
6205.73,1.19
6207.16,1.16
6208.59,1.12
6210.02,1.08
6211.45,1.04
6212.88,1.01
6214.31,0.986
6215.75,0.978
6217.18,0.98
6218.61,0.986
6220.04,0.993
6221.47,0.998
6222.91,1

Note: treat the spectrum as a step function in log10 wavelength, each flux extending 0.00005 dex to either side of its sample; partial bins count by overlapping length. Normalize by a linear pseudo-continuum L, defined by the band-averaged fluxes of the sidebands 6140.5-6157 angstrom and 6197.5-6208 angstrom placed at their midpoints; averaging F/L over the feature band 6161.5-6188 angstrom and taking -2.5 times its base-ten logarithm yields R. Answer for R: 0.06 mag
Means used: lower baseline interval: 0.932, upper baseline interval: 1.18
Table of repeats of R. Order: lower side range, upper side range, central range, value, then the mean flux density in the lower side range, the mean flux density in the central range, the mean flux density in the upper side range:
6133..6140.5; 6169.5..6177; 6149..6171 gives -0.11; 0.863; 0.997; 0.923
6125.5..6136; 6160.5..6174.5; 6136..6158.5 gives 0.04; 0.922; 0.921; 0.989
